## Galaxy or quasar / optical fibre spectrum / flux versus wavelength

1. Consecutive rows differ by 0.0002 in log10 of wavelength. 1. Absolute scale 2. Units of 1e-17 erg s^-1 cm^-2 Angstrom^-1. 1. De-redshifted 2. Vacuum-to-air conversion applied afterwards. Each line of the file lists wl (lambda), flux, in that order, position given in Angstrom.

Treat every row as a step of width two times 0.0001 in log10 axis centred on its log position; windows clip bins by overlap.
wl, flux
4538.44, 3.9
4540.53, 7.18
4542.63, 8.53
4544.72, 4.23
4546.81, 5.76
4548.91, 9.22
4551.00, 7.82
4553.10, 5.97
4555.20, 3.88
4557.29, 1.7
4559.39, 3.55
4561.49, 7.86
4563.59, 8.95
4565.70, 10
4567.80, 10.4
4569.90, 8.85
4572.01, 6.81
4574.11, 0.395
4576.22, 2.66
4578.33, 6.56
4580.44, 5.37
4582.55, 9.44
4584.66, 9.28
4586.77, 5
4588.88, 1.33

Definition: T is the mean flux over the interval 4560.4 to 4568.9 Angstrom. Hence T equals 9.27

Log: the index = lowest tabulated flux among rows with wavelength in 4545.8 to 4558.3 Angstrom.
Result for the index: 1.7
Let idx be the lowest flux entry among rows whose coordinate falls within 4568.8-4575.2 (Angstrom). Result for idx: 0.395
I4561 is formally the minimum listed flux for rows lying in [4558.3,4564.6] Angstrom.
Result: 3.55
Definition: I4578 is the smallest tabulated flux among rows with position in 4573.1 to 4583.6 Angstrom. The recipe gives 0.395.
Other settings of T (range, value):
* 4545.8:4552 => 7.61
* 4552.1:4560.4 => 3.76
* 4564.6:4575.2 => 7.28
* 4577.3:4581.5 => 5.96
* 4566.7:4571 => 9.61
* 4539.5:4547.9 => 6.43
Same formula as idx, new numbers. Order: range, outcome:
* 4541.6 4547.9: 4.23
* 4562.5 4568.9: 8.95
